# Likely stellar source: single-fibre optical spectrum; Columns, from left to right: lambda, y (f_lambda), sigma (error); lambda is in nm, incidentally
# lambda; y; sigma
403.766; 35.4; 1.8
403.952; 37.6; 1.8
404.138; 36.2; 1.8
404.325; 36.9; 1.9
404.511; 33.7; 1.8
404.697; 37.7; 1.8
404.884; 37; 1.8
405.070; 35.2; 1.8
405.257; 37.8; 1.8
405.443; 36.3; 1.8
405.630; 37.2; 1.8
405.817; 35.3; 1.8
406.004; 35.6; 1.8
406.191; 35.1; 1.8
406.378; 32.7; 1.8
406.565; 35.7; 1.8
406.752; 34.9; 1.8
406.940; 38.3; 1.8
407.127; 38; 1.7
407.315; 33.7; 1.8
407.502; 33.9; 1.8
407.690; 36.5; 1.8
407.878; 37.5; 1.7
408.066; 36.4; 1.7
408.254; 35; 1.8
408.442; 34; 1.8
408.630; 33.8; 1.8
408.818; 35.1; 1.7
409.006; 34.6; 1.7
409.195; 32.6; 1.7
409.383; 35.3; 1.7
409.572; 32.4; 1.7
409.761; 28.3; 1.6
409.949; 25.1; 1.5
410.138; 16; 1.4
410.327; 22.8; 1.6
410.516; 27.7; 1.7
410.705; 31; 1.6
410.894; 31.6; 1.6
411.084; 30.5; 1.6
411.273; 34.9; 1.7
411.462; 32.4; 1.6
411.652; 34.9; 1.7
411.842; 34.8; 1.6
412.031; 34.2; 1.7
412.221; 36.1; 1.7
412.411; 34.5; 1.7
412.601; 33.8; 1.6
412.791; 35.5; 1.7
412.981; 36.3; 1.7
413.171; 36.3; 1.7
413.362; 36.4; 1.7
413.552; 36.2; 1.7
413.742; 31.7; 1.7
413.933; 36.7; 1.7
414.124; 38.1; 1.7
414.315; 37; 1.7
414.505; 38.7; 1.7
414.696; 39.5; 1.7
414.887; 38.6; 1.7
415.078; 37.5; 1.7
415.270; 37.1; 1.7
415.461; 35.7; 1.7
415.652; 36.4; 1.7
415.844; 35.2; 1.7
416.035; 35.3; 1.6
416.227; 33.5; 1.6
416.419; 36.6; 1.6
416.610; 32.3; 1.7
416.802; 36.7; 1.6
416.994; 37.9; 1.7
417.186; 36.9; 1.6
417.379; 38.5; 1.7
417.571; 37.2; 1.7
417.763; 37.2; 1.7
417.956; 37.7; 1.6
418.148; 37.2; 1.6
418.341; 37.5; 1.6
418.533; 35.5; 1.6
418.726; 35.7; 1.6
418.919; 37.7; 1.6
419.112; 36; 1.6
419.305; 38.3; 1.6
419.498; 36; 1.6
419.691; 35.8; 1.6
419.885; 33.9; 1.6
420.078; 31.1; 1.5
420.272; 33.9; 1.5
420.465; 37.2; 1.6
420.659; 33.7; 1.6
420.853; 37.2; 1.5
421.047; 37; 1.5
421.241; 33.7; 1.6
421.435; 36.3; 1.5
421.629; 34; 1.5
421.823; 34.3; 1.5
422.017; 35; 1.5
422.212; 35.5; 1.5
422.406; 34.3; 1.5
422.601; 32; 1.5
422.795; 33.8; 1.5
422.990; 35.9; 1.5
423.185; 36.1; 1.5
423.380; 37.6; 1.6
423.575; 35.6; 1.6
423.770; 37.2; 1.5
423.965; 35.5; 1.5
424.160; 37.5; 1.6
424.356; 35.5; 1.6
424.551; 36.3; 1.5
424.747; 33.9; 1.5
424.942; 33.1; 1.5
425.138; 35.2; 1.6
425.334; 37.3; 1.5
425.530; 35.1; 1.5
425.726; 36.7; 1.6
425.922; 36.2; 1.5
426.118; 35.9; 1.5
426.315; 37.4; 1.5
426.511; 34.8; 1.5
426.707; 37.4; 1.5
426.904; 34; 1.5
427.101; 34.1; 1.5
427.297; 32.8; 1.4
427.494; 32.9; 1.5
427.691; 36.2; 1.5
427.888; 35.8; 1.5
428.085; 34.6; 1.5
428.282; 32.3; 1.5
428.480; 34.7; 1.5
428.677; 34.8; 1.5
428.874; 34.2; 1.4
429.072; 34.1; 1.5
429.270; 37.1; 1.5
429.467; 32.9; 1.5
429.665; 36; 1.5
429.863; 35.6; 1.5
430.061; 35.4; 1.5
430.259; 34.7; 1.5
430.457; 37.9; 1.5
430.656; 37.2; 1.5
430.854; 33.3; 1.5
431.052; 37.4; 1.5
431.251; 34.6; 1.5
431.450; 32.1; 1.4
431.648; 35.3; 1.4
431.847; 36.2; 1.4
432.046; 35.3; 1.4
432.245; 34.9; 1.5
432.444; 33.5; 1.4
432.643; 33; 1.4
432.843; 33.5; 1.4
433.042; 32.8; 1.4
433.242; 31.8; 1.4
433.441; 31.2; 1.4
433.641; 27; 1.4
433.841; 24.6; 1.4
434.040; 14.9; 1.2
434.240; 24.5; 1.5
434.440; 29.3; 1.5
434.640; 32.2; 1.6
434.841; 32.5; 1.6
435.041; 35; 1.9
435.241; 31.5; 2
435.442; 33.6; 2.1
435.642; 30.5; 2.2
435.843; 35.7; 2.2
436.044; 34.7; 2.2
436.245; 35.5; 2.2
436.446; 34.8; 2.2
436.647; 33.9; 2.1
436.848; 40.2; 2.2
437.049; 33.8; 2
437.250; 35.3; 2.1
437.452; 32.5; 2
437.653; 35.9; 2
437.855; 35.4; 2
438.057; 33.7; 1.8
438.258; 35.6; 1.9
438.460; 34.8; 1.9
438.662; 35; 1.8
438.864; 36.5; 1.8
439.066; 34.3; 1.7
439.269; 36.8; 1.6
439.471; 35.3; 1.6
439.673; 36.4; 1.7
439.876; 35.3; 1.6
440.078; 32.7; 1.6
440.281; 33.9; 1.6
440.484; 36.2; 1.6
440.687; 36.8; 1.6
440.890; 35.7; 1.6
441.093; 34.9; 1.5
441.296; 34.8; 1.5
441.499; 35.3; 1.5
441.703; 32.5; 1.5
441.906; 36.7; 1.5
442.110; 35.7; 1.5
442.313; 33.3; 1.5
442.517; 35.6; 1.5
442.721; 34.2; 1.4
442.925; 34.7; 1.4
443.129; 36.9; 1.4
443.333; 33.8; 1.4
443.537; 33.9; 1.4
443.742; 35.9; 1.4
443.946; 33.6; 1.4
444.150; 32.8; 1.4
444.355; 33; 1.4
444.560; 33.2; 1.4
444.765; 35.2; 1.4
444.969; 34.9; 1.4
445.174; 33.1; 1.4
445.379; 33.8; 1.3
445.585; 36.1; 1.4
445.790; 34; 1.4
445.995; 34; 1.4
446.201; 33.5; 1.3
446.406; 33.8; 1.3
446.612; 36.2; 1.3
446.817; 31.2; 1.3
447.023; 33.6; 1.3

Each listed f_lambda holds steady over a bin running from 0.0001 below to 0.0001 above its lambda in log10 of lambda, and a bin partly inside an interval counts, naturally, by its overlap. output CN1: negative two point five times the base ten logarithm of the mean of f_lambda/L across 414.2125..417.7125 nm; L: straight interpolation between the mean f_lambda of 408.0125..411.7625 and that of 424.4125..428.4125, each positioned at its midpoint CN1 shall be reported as -0.13 mag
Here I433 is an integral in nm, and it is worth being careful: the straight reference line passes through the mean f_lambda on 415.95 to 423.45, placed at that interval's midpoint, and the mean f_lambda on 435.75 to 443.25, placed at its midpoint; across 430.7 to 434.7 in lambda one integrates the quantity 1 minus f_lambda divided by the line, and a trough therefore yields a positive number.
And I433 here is 0.443 nm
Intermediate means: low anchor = 35.7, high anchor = 35.2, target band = 31.4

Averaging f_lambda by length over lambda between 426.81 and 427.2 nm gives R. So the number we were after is 34.1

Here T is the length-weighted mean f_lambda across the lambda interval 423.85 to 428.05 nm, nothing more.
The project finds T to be 35.4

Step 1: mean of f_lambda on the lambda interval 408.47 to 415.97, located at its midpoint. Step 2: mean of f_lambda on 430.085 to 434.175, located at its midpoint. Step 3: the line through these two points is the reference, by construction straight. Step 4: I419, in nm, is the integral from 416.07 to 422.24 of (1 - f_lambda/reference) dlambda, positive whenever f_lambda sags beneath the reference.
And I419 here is -0.465 nm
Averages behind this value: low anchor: 33.7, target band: 35.8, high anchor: 32.5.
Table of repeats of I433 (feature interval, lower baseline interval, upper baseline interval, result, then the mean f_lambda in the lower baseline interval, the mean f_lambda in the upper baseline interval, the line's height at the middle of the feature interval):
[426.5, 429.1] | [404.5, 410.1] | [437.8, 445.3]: 0.02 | 34.6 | 34.8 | 34.7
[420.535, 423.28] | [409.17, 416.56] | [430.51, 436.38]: -0.15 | 33.8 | 32.2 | 33.1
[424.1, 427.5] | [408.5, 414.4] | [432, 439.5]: -0.26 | 32.8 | 32.9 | 32.9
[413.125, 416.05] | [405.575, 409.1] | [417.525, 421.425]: -0.08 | 35.4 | 36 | 35.7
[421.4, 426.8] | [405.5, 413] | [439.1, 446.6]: -0.26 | 33.3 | 34.7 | 33.9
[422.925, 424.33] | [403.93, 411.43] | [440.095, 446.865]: -0.10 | 33.7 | 34.5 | 34.1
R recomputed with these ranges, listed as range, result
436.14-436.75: 34.8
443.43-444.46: 33.8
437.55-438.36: 35.2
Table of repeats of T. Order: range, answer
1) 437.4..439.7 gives 35.2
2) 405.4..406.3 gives 35.8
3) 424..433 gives 35.1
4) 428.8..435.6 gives 32.8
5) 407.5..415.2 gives 33.8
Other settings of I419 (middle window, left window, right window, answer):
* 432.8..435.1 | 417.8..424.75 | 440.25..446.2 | 0.404 nm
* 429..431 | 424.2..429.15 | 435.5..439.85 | -0.025 nm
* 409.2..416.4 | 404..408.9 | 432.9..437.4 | 0.220 nm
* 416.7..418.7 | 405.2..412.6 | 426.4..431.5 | -0.183 nm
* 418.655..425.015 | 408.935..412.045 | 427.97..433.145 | -0.485 nm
